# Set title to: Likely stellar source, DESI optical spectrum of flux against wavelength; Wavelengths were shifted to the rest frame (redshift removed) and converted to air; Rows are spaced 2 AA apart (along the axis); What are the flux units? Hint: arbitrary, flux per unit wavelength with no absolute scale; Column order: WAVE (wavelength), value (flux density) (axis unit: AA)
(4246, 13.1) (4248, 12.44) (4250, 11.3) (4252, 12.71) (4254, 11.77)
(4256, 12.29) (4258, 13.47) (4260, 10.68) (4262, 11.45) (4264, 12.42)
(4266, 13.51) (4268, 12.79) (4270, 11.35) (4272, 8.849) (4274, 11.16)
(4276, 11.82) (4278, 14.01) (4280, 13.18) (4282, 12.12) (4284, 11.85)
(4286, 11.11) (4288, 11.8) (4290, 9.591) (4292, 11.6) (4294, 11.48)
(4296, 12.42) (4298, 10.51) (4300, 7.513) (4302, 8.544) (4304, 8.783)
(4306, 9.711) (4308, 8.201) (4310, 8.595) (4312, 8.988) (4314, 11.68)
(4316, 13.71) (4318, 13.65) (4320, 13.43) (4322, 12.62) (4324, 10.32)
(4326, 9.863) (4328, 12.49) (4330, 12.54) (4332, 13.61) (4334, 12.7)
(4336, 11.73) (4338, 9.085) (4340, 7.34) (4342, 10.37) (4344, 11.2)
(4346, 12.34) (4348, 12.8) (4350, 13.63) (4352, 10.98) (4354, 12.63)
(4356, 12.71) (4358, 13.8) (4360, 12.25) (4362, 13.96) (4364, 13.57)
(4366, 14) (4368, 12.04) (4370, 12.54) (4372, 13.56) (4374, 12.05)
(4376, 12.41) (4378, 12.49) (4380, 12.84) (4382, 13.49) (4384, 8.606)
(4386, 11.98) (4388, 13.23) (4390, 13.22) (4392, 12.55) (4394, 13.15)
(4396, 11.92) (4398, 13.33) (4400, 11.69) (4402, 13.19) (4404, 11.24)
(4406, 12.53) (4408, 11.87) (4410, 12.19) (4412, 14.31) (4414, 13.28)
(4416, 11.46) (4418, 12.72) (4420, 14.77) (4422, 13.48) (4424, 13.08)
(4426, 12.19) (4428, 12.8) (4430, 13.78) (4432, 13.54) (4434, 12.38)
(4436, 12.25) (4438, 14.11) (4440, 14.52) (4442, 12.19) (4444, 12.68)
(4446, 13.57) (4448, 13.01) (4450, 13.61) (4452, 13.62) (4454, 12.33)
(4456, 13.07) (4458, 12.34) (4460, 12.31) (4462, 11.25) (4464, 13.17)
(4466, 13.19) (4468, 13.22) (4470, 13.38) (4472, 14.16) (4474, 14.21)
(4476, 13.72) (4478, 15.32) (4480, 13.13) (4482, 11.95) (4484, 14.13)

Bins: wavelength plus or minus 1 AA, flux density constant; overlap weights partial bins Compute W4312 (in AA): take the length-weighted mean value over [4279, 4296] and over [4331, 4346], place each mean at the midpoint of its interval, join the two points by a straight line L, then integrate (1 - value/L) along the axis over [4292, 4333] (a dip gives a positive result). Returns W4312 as 1.24 AA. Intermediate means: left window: 11.6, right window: 11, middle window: 10.9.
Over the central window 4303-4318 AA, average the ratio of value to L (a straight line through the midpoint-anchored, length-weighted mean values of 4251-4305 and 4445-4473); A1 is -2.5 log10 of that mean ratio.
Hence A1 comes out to 0.15 mag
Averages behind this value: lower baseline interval 11.4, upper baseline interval 13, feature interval 10.2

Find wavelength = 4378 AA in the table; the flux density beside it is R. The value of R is 12.49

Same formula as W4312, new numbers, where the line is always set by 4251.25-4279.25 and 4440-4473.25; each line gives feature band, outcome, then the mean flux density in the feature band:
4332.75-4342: 1.54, 10.3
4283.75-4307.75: 3.71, 10.3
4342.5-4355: 0.26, 12.2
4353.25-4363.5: -0.50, 13.1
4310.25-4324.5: 0.41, 11.9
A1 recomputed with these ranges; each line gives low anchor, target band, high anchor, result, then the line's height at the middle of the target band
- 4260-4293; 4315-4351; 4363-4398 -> 0.03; 12.2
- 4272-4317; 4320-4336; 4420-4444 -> -0.07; 11.4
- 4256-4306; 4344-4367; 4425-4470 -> -0.07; 12.1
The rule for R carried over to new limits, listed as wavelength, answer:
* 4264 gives 12.42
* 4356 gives 12.71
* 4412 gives 14.31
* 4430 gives 13.78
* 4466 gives 13.19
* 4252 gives 12.71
